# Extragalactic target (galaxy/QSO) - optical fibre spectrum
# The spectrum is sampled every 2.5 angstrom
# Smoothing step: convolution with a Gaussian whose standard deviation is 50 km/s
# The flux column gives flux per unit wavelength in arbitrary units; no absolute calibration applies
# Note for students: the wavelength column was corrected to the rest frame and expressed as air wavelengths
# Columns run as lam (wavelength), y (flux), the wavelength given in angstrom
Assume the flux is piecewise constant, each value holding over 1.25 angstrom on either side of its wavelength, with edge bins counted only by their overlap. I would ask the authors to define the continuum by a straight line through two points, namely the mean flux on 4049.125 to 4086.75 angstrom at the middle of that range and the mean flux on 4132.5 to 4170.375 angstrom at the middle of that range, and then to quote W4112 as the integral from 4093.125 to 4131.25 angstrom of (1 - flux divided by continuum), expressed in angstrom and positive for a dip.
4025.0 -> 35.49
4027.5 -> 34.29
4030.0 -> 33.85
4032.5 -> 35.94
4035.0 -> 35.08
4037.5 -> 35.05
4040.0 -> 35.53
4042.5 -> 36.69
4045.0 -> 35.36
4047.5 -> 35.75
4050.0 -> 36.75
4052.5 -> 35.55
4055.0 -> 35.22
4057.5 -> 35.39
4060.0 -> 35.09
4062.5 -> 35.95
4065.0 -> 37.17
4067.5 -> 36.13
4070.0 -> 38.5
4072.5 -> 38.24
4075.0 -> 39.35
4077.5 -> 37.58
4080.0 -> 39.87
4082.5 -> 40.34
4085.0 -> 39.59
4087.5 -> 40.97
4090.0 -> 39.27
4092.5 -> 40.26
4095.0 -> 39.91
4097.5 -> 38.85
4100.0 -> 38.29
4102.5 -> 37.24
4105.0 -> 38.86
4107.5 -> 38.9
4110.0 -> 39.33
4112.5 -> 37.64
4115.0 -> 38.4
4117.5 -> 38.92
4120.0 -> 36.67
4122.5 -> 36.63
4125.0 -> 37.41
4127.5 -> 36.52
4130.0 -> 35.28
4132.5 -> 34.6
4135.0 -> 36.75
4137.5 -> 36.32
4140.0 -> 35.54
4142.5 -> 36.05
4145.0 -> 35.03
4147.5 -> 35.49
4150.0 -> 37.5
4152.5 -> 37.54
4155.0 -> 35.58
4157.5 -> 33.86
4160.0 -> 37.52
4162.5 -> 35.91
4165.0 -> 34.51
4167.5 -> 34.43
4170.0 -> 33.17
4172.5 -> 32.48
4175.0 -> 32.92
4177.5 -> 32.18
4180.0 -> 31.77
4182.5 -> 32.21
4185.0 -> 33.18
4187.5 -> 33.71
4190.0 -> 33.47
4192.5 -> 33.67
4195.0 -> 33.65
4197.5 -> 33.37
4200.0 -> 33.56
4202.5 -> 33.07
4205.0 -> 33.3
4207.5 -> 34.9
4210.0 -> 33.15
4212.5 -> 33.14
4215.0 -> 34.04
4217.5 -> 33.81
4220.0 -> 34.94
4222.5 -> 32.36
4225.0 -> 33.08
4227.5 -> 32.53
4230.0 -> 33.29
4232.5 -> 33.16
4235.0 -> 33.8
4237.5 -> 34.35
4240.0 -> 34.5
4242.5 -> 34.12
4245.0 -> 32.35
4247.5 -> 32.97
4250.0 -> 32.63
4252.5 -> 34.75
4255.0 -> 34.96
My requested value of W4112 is -1.50 angstrom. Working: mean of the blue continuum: 37.4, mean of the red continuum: 35.7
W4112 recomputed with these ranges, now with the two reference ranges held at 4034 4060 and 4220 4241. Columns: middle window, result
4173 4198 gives 0.7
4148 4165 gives -0.9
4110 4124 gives -1.2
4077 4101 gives -3.0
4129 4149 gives -0.7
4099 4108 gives -0.9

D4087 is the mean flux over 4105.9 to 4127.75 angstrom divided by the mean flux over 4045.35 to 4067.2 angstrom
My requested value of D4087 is 1.06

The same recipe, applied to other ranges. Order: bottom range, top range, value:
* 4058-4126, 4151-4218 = 0.88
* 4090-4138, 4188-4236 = 0.89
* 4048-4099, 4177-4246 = 0.88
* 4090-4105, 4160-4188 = 0.86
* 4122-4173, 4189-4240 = 0.94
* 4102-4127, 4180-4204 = 0.88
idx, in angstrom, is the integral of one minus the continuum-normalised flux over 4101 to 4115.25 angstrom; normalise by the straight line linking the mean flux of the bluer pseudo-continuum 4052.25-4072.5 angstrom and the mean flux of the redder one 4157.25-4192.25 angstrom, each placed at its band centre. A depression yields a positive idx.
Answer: -1.3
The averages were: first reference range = 36.3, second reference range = 33.7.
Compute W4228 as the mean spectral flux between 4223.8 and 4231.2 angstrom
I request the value 33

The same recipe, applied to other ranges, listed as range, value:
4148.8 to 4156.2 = 36.9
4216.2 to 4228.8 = 33.3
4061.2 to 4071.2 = 36.9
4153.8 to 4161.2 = 35.6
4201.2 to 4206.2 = 33.2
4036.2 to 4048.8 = 35.7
